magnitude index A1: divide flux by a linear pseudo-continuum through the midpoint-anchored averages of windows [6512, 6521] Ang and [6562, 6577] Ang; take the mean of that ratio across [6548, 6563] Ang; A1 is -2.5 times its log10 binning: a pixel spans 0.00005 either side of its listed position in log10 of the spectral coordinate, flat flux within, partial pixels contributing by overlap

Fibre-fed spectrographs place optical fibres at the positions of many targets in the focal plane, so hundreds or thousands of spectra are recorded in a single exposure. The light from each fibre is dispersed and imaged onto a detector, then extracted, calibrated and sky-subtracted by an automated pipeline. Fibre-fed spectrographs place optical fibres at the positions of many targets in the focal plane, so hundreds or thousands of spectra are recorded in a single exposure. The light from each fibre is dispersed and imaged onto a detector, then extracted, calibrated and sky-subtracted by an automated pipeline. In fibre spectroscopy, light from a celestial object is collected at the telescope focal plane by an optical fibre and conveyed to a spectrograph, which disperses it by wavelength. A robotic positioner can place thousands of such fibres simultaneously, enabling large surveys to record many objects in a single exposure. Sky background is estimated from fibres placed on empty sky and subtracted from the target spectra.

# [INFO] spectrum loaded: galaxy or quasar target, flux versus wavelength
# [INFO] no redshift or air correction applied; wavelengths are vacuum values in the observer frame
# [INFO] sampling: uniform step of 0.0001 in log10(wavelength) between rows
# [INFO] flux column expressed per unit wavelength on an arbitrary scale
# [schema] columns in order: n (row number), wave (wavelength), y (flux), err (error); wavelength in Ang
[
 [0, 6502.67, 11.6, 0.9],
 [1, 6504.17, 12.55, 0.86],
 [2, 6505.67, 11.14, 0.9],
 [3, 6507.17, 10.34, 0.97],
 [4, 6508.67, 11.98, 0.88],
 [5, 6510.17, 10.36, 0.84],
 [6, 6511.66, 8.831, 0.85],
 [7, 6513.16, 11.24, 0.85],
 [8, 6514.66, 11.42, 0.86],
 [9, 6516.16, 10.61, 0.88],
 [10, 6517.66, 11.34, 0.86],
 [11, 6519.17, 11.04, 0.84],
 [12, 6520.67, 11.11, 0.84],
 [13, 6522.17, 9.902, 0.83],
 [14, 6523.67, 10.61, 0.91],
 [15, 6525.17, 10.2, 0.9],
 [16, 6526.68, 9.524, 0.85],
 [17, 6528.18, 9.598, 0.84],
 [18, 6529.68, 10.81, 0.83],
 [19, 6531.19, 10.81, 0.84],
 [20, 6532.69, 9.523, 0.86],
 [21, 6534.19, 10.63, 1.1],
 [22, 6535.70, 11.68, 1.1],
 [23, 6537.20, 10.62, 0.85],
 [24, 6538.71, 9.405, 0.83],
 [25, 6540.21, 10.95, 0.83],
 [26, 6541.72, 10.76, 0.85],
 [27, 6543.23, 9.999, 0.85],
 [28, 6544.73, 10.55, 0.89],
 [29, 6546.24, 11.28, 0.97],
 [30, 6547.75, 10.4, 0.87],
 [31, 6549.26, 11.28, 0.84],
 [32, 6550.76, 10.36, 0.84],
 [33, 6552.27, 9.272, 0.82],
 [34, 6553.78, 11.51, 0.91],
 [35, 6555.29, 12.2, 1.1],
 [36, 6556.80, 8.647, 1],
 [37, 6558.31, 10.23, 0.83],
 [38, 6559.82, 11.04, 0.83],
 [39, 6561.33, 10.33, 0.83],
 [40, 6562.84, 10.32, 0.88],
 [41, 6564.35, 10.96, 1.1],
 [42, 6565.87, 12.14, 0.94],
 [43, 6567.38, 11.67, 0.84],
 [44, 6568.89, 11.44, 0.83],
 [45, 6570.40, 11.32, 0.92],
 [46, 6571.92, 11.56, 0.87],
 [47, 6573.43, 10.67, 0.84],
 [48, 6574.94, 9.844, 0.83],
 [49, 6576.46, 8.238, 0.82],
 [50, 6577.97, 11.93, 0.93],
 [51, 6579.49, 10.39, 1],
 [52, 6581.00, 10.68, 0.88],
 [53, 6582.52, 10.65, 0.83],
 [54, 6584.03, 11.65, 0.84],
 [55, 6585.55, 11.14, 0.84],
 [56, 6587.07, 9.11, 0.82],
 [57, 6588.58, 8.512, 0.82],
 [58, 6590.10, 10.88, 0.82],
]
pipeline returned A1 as 0.04 mag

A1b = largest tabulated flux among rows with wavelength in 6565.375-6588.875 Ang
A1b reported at 12.14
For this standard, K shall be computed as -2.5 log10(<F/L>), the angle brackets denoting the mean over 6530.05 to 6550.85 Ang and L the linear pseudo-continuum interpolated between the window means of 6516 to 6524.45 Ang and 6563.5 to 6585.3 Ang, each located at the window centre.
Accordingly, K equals 0.02 mag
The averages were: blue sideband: 10.8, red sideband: 10.9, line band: 10.6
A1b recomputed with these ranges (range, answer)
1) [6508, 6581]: 12.2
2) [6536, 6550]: 11.28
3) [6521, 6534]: 10.81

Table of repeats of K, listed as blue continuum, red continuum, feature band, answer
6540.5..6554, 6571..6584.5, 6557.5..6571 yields -0.045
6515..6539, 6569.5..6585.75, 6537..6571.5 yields -0.011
